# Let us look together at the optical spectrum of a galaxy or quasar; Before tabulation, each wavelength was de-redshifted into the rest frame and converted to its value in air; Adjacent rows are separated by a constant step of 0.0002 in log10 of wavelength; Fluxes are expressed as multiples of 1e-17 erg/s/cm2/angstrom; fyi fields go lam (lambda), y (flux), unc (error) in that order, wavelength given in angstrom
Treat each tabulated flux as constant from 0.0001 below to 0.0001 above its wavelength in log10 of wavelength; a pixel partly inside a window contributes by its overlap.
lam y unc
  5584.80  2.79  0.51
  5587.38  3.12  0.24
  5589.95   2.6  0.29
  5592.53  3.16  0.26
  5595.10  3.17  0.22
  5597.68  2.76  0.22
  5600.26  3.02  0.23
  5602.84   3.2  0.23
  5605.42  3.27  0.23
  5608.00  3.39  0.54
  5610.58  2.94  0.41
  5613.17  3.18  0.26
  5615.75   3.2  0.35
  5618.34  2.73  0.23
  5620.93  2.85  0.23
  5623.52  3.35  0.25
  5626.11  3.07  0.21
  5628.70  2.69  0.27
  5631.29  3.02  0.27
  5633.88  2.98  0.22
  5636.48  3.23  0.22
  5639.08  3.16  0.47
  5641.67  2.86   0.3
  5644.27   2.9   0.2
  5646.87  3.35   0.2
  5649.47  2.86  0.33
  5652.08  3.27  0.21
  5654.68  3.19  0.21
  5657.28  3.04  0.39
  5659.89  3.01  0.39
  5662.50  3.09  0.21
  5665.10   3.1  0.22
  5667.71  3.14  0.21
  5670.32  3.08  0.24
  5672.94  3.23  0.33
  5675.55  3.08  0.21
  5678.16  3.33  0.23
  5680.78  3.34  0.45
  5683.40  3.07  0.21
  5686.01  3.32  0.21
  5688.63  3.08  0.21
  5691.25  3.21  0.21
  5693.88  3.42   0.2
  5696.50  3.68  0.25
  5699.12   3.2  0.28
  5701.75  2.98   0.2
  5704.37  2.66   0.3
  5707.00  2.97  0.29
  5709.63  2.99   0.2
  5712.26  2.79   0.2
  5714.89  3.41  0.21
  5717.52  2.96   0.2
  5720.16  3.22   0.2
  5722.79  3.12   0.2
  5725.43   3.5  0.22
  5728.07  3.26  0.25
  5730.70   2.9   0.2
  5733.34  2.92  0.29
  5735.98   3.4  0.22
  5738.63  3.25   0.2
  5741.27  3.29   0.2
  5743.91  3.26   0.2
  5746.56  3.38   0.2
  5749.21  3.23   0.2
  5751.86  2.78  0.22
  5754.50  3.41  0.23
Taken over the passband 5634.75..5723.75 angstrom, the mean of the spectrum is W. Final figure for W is 3.13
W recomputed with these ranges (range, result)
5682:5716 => 3.14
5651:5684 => 3.15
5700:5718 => 2.97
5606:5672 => 3.07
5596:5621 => 3.07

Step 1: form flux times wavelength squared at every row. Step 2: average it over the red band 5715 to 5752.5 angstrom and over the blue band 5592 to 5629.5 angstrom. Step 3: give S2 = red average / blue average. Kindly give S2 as 1.09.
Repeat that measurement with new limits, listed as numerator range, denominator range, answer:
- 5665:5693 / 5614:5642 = 1.07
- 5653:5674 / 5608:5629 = 1.04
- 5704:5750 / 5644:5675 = 1.04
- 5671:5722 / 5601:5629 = 1.05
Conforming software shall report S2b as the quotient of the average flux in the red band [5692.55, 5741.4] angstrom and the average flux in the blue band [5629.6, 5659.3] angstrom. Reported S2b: 1.03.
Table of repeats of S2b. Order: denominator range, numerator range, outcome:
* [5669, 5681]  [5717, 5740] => 0.99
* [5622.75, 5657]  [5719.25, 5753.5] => 1.04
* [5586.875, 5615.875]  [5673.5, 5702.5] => 1.06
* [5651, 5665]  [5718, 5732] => 1.02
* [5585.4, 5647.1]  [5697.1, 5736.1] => 1.01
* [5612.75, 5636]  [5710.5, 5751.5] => 1.06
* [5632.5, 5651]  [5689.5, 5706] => 1.04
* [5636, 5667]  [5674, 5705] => 1.04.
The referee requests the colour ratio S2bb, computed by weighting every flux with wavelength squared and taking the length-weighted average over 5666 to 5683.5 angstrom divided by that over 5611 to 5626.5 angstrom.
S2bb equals 1.06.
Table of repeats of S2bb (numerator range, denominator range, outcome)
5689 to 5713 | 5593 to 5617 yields 1.03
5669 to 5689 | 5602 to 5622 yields 1.06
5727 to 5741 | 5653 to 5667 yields 1.05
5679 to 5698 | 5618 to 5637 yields 1.13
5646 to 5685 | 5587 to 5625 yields 1.05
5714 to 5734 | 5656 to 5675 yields 1.04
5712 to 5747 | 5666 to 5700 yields 1.00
